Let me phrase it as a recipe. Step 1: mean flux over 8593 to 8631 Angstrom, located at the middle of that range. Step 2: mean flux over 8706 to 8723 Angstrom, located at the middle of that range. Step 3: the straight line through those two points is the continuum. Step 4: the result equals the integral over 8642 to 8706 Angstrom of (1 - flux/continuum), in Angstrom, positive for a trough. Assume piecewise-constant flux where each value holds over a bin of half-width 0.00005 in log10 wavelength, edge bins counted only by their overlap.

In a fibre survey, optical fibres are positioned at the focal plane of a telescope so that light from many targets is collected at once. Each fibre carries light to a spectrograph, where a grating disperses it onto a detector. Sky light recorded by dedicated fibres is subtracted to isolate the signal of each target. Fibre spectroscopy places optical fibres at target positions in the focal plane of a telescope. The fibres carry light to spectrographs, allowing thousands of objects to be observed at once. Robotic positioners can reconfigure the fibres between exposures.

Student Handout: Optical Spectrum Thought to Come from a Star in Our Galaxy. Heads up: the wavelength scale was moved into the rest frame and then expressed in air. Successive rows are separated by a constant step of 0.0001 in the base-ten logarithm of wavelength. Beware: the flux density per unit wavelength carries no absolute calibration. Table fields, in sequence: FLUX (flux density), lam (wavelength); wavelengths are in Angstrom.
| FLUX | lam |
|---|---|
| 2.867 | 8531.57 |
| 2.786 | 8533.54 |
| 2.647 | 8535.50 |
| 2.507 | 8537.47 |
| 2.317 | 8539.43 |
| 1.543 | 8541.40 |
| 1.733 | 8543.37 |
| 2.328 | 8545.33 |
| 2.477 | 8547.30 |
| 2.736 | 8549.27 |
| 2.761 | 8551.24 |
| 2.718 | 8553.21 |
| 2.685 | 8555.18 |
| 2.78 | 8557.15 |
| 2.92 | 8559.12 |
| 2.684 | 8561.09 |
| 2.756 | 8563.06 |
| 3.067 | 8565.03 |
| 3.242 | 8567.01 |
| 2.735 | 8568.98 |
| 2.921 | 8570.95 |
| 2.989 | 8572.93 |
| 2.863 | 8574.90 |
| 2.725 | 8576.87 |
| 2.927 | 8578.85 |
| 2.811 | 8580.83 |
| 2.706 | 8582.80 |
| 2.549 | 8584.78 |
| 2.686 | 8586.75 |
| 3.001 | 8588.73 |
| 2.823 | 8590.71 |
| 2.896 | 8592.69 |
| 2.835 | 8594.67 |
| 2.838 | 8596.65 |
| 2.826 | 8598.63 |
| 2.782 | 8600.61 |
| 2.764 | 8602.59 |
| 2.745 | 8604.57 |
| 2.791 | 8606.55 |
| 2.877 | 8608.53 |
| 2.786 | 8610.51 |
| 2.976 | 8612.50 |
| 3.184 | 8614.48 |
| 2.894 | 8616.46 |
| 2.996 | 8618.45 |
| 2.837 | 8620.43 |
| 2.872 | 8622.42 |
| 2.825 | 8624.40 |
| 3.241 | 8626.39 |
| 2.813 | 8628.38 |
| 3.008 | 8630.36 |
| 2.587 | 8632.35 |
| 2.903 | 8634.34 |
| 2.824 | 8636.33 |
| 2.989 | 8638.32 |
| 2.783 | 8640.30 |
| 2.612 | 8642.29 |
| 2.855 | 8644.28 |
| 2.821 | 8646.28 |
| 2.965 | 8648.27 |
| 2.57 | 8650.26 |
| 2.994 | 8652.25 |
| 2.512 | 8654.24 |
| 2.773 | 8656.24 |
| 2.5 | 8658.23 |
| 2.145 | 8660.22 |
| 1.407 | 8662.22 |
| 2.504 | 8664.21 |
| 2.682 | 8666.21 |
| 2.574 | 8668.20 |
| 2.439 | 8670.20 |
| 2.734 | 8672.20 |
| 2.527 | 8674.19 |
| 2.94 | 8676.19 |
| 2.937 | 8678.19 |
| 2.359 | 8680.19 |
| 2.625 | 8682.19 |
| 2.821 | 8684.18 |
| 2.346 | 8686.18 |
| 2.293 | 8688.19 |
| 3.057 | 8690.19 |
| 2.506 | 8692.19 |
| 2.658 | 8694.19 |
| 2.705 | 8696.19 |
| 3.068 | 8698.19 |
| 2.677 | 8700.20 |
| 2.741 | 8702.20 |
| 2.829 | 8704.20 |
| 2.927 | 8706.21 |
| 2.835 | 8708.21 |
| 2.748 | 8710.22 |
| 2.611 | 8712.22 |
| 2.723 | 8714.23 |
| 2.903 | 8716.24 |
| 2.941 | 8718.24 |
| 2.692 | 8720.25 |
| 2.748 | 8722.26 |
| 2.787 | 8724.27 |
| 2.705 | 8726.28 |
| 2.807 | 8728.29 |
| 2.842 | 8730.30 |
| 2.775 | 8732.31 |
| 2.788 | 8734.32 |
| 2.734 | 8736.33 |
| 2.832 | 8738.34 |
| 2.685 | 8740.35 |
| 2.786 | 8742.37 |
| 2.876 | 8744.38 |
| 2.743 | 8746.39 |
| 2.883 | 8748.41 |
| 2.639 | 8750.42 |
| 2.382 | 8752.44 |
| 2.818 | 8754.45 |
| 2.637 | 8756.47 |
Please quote 4.3 Angstrom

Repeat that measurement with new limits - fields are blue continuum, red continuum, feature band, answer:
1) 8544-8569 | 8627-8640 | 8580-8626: -0.4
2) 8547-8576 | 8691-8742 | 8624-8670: 1.9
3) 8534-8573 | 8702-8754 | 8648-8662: 0.8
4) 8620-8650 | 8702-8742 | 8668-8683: 0.9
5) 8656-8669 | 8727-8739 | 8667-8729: -3.6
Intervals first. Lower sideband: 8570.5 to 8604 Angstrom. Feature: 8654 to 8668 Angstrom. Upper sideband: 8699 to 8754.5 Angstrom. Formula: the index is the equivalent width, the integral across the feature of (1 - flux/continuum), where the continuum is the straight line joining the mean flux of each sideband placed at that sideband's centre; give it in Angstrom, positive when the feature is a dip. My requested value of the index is 2.1 Angstrom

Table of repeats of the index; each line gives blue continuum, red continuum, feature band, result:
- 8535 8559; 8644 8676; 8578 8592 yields -1.68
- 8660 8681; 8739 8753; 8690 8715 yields -1.71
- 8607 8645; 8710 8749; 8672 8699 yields 1.39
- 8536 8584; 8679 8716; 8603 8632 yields -2.47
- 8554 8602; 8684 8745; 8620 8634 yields -0.40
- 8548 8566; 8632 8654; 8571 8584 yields -0.23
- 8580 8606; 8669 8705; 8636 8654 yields -0.54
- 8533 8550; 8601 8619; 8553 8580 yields -3.56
